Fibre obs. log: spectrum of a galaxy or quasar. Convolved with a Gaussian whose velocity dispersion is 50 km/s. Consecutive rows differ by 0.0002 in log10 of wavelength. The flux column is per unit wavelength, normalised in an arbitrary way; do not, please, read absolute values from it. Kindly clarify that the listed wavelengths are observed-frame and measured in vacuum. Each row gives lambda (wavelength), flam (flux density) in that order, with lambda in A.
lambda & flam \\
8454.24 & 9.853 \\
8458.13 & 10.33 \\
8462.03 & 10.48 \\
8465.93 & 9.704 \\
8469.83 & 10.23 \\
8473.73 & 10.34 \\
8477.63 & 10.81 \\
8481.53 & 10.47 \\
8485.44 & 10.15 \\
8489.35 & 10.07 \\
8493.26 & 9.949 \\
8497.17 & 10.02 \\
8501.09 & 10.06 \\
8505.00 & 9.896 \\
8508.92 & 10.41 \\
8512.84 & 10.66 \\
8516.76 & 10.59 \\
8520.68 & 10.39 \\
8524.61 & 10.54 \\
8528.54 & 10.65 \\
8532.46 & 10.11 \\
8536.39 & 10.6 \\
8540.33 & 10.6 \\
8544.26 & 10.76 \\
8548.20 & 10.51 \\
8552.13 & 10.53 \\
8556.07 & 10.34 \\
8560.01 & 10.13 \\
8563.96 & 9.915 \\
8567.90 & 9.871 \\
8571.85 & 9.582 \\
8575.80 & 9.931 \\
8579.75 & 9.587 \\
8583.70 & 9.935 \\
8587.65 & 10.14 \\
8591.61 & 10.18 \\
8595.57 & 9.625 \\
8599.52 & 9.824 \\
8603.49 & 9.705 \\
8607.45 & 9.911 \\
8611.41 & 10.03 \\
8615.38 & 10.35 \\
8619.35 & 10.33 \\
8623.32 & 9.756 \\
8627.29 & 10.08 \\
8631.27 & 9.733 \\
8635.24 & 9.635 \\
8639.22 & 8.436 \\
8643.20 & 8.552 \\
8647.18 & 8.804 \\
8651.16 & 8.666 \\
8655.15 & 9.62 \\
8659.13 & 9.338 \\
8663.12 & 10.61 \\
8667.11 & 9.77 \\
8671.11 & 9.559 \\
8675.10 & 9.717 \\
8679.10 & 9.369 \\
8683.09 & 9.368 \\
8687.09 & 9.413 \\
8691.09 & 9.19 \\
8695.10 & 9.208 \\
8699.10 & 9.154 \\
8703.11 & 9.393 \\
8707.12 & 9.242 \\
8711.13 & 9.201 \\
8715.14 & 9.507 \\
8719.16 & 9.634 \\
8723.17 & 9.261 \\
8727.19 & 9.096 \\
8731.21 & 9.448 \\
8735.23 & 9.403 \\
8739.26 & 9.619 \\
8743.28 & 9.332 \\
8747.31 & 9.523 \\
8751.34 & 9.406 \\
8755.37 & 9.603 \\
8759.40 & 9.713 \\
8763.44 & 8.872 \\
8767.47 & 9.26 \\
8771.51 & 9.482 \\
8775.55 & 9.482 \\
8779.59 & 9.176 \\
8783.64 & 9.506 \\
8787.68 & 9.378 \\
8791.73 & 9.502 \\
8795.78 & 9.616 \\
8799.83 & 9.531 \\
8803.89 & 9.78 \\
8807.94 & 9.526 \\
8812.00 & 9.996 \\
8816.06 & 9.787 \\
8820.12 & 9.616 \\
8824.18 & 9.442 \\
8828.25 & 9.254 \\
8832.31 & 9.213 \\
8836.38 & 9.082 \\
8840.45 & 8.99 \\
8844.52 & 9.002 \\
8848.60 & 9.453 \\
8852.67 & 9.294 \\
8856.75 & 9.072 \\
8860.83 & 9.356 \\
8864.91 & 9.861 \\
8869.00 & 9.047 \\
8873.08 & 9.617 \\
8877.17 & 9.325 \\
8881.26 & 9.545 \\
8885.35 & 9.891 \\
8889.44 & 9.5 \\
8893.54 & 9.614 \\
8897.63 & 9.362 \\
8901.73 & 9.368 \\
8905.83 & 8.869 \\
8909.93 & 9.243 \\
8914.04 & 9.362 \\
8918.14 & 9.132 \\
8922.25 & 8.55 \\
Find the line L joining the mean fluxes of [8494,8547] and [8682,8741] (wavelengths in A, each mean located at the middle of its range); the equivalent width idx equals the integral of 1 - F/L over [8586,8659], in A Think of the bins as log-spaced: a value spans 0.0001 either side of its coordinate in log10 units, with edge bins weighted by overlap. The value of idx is 1.6 A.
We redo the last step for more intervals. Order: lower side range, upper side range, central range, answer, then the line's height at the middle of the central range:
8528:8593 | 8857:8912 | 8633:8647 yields 1.57 A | 10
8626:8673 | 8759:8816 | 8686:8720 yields 0.41 A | 9.43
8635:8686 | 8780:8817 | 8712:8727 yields 0.07 A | 9.45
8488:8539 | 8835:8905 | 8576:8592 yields 0.30 A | 10.1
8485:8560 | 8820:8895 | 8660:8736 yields 3.03 A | 9.84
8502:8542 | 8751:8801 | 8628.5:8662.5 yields 2.60 A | 9.94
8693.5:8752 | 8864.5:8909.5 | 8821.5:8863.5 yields 0.81 A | 9.41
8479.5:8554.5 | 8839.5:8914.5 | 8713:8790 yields 2.43 A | 9.71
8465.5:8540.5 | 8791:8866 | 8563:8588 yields 0.72 A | 10.1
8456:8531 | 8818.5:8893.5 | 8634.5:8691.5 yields 3.06 A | 9.87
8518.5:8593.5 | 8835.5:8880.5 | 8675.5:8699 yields 1.19 A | 9.82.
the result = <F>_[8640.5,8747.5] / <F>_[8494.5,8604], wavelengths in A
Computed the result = 0.9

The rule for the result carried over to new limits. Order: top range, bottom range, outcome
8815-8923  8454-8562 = 0.90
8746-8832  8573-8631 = 0.95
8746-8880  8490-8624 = 0.93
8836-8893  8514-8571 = 0.90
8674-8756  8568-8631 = 0.95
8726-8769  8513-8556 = 0.89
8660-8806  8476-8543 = 0.91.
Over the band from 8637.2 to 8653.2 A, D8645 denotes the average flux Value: 8.62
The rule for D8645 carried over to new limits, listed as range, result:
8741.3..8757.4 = 9.47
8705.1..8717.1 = 9.32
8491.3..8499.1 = 9.99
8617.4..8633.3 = 9.97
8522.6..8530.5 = 10.6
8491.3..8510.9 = 10.1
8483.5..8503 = 10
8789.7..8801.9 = 9.54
